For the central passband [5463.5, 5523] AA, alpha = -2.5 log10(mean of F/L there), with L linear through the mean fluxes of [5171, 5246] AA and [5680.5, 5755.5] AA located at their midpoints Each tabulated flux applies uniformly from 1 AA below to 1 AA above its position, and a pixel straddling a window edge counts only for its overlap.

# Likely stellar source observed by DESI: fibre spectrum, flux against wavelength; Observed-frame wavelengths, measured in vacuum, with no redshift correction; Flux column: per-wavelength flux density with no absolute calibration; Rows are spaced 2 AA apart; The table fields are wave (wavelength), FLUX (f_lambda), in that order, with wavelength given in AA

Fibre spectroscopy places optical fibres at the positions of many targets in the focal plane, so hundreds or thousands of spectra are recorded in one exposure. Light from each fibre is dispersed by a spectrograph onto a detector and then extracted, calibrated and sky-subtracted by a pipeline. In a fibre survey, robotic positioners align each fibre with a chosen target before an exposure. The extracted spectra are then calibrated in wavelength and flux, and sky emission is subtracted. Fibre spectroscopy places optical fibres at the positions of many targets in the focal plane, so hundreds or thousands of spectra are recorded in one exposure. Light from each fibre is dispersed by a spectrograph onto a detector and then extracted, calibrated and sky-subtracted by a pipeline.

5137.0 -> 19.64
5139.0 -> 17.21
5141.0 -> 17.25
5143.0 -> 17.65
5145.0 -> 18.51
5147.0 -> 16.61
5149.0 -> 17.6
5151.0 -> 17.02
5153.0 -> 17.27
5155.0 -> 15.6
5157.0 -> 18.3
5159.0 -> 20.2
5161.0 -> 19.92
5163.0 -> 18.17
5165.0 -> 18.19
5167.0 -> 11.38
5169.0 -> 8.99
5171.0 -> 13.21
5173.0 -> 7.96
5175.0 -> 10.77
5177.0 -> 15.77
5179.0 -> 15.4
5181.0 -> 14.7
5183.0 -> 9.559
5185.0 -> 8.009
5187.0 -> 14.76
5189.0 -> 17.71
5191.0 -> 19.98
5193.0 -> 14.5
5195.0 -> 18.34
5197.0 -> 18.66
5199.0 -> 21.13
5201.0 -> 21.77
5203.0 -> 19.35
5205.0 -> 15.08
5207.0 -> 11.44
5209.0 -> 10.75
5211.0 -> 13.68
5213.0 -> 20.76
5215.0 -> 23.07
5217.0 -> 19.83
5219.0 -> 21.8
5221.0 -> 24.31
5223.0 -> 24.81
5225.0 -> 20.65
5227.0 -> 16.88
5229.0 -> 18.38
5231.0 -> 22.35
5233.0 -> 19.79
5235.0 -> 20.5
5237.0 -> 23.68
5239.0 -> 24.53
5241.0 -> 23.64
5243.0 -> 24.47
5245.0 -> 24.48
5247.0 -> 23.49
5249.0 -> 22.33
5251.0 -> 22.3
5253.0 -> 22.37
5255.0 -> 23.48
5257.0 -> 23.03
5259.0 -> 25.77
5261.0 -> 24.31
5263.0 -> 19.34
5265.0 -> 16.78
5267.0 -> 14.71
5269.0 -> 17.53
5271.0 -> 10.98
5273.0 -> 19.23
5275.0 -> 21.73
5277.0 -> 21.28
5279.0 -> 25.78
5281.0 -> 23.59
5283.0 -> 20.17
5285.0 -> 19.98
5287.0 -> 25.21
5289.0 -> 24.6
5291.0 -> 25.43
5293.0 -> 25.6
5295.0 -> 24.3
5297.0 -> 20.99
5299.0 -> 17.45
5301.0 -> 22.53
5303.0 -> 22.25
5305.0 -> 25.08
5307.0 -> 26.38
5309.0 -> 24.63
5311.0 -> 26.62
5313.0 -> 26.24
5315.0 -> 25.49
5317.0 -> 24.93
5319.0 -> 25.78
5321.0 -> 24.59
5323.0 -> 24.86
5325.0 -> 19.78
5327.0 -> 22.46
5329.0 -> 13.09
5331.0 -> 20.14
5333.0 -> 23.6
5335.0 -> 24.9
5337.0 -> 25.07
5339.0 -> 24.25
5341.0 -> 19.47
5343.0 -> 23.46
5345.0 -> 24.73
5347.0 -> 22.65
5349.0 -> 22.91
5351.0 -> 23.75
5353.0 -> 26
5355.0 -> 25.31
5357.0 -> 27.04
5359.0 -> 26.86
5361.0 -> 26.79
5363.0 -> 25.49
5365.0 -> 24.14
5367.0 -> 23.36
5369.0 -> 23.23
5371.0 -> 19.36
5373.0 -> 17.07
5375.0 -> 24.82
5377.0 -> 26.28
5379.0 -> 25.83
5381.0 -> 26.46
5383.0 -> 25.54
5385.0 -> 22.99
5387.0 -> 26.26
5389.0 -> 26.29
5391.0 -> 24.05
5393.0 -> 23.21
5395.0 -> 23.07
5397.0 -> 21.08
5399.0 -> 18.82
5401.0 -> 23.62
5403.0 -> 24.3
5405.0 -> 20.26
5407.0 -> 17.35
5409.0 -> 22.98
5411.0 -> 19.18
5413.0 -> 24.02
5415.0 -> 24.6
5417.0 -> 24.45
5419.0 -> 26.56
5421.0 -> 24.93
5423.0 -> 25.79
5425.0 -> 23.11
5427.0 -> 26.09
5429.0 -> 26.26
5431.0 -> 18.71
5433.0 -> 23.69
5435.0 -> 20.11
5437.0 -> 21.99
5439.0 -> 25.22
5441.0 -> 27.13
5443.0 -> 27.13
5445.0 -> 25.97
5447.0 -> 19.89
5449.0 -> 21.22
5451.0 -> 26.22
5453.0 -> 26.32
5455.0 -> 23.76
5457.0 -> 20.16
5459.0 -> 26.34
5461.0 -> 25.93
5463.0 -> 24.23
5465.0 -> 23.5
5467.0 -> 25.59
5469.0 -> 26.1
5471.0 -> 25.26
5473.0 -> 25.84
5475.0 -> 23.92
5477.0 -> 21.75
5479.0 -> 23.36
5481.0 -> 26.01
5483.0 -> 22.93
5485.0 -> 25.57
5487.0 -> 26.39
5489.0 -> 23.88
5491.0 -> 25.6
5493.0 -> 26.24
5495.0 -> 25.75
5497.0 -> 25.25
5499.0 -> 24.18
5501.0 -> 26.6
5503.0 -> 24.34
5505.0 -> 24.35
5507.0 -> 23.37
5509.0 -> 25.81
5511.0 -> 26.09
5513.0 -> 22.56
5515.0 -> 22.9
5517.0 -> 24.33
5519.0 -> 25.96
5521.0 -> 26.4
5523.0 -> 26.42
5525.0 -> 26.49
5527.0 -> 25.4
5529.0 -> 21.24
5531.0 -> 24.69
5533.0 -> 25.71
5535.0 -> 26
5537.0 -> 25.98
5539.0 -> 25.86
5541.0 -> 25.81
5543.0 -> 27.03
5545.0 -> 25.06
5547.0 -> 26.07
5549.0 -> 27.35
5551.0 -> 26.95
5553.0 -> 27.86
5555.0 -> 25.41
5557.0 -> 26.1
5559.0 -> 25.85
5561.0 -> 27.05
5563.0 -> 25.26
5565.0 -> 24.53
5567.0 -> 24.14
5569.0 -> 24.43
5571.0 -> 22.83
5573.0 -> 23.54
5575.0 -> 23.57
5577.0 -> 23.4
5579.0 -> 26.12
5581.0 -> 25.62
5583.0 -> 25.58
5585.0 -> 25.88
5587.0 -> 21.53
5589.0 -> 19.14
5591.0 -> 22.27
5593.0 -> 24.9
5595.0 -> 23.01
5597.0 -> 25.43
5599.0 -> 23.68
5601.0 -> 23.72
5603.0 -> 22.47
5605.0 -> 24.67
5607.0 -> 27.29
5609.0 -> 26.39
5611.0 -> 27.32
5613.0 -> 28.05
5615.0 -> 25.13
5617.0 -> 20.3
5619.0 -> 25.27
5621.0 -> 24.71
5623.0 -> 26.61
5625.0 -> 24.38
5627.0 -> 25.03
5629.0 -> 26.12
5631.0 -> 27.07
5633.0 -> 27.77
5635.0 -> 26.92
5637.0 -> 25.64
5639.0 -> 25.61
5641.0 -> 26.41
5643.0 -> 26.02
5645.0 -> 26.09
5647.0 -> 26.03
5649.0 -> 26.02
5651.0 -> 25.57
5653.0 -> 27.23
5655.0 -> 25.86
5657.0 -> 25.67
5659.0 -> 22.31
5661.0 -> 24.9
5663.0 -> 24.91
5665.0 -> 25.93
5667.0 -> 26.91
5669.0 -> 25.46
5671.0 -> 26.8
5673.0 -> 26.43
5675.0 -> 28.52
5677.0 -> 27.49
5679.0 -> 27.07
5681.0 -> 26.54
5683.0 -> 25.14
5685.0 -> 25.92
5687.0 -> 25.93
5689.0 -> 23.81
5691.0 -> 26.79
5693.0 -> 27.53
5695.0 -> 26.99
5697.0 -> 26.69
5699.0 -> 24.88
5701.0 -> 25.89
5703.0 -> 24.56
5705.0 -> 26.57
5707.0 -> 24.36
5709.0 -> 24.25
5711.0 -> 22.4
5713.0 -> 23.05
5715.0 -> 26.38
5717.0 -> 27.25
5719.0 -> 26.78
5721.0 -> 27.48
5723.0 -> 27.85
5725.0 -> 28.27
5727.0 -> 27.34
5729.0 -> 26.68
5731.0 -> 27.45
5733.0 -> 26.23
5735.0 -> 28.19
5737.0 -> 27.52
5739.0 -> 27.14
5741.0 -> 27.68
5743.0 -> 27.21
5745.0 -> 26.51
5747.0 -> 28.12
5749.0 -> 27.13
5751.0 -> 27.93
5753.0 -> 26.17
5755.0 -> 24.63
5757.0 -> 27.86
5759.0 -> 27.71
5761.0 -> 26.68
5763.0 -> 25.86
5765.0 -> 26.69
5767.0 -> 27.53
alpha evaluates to -0.10 mag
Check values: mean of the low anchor 18.1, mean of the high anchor 26.4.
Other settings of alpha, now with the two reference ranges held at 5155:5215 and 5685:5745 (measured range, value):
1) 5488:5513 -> -0.14 mag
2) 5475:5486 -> -0.11 mag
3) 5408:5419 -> -0.16 mag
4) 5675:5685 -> -0.05 mag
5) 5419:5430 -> -0.23 mag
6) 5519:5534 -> -0.13 mag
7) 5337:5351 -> -0.22 mag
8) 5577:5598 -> -0.01 mag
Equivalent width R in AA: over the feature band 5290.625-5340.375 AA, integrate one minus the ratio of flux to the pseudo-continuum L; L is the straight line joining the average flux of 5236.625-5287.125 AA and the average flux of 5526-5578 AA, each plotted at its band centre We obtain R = -2.5 AA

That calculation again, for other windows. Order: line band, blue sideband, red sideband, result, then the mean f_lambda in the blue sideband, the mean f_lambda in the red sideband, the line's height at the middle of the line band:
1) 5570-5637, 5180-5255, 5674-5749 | 0.47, 19.3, 26.5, 24.9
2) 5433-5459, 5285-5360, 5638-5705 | 0.69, 23.7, 26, 24.5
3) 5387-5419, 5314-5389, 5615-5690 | 1.85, 23.8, 25.8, 24.1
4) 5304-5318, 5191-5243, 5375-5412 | -2.62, 19.7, 23.2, 21.6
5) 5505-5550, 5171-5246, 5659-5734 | -3.73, 18.1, 26.1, 23.3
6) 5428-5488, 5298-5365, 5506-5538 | 0.85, 23.8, 25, 24.6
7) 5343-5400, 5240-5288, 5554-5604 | -4.11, 21.5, 24.2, 22.4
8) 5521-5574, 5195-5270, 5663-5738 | -2.42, 20.5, 26.3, 24.4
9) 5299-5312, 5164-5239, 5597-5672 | -3.34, 17.1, 25.6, 19.1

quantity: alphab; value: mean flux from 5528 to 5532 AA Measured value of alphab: 23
